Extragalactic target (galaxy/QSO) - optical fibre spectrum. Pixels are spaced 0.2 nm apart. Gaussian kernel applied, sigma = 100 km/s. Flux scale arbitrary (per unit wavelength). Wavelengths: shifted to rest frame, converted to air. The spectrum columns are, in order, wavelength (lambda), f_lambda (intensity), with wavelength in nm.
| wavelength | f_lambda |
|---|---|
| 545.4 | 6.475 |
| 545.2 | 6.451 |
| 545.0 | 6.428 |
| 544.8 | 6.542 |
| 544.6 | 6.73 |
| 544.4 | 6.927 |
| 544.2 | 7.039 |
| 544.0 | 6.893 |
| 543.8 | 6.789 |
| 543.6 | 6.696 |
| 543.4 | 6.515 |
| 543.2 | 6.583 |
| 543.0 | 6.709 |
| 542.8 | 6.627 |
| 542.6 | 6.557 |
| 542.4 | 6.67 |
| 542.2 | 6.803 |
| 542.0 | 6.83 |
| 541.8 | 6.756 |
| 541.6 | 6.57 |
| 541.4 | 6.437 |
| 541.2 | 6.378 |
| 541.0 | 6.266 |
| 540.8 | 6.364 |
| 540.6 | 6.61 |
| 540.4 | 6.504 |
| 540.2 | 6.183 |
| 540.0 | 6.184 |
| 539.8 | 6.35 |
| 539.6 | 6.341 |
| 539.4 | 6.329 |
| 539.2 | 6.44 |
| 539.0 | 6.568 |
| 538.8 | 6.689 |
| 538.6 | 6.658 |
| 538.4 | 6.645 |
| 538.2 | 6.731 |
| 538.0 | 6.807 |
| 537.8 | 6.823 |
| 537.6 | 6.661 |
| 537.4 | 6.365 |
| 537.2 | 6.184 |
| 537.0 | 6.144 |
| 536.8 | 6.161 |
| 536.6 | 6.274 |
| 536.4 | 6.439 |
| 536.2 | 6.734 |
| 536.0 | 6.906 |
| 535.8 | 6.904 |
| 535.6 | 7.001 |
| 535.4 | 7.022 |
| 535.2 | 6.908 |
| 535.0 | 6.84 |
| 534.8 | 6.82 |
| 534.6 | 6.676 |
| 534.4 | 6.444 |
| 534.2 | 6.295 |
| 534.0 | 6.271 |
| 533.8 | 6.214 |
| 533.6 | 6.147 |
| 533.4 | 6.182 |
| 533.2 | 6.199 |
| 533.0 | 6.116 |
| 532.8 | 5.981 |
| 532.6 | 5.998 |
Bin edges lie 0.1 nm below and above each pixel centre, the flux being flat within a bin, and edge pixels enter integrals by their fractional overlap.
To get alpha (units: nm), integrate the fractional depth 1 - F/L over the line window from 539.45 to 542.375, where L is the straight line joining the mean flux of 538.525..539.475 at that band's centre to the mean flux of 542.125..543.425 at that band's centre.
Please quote 0.05 nm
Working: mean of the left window 6.54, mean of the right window 6.64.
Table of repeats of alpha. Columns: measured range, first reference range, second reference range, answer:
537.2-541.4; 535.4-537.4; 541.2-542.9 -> 0.07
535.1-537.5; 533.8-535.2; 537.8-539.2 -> 0.01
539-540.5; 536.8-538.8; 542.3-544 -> 0.05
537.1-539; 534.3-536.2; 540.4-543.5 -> 0.03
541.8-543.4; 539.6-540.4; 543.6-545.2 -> -0.03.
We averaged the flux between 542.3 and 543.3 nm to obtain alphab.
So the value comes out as 6.63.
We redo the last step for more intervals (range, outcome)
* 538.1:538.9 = 6.68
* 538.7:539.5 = 6.51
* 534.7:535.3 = 6.86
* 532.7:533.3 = 6.1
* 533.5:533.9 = 6.18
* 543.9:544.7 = 6.9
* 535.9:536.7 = 6.59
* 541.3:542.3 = 6.68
